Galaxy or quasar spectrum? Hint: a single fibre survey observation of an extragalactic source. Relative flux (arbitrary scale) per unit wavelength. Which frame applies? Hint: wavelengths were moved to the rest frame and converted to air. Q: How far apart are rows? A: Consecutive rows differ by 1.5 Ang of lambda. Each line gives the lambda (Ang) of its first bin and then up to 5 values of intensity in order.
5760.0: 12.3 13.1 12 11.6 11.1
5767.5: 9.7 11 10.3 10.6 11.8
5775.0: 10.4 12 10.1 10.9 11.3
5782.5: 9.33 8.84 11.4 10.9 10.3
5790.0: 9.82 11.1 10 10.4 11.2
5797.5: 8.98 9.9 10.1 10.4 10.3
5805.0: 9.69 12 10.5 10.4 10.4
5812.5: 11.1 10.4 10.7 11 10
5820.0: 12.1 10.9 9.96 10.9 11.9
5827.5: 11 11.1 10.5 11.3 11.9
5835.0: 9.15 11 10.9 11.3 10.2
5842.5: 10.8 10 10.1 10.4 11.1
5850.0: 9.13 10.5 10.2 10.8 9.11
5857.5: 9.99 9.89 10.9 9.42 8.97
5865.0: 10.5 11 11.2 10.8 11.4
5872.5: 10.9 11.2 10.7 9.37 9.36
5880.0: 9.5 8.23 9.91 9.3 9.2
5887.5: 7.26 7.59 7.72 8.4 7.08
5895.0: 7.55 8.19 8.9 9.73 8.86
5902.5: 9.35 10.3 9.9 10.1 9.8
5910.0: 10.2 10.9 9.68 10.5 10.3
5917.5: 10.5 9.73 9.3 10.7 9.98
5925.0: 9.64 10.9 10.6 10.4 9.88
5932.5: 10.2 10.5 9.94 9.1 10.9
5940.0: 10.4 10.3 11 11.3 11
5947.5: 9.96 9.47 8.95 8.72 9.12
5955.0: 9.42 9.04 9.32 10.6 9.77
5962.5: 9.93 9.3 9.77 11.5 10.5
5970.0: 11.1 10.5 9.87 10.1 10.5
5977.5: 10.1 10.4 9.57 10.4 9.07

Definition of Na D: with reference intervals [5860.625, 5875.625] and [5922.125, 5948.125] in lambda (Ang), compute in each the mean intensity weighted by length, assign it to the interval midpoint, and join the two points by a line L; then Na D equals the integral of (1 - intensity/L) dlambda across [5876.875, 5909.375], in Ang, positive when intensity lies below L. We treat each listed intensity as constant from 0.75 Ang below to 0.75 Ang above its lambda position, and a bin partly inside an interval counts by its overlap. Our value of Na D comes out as 5.0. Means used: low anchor 10.6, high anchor 10.4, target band 8.89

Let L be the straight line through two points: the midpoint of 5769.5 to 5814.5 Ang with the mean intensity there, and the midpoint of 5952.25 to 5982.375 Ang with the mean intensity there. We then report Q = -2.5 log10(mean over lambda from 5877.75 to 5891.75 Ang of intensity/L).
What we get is 0.18 mag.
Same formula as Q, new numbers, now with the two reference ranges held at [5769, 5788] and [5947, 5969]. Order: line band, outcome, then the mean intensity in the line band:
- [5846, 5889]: 0.02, 9.97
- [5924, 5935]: -0.05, 10.3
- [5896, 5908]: 0.06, 9.45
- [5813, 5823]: -0.03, 10.8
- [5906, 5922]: -0.02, 10.1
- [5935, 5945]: -0.07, 10.4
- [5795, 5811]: 0.02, 10.4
